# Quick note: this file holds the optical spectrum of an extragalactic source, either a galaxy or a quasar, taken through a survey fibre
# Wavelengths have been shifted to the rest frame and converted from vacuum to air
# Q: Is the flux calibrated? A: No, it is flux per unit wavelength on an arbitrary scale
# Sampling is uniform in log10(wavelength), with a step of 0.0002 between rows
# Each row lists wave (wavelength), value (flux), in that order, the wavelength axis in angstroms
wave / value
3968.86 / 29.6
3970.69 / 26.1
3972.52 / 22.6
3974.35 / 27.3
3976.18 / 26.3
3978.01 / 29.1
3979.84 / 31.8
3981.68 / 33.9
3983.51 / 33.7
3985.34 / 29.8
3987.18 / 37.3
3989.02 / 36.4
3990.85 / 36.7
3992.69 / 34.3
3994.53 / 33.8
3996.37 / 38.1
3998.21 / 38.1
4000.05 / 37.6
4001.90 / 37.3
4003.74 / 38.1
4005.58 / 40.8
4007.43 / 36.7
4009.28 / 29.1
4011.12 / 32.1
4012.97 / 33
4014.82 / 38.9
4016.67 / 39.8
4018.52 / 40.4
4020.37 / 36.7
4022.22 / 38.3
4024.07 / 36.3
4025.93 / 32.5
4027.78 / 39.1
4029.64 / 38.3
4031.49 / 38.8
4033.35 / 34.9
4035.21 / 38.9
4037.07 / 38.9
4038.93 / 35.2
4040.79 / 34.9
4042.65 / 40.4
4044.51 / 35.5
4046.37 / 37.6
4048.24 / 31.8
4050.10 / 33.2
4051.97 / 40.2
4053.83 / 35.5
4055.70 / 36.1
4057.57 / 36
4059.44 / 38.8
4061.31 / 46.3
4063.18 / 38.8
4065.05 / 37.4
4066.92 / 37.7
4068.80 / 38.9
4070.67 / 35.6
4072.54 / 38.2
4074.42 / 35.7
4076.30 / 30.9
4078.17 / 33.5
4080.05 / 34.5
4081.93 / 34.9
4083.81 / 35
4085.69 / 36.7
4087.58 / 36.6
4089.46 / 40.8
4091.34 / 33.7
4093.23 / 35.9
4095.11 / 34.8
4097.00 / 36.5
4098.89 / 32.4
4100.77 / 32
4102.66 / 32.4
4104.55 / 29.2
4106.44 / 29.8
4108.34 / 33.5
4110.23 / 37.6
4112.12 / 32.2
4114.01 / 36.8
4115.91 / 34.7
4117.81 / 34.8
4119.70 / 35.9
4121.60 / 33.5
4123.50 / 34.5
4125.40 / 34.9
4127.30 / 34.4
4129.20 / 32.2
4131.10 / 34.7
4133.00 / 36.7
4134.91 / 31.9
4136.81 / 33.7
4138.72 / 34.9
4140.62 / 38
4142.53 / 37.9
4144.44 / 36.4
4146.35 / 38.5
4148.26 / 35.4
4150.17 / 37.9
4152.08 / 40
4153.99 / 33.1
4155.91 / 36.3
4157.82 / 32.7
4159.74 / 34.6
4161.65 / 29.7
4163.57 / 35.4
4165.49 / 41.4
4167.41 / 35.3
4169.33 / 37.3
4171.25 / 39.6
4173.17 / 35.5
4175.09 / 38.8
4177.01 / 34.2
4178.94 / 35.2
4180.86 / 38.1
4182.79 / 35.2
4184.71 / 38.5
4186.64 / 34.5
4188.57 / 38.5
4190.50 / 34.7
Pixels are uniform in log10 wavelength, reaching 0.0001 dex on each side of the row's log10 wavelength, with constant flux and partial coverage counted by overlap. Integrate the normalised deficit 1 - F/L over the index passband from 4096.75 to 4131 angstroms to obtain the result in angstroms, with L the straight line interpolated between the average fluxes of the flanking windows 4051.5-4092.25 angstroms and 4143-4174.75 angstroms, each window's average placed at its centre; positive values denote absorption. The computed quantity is 2.7 angstroms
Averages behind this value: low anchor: 36.9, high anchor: 36.3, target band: 33.7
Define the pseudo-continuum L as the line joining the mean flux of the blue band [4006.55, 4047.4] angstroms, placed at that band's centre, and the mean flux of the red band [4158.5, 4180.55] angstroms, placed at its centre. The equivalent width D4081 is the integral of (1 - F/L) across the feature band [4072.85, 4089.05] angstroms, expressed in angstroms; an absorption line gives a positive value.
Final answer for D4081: 0.6 angstroms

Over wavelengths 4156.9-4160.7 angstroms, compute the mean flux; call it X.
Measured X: 33.7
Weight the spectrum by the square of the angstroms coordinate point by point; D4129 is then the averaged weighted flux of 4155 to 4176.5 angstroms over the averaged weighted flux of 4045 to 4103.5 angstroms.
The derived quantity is 1.0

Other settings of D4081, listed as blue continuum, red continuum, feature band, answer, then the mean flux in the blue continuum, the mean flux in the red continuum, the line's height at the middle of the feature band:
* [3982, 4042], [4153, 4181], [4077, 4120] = 1.9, 36.4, 35.8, 36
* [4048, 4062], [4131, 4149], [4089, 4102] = 0.6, 37.4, 35.9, 36.6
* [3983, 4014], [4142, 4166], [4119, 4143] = 0.7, 35.5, 36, 35.9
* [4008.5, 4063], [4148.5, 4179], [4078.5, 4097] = 0.4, 36.9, 36.1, 36.5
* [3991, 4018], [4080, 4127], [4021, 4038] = -0.7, 36.3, 34.5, 35.9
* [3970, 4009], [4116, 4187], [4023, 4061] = -2.8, 33.6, 35.7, 34.3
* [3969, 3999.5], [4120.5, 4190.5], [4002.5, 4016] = -1.2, 32.2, 35.8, 32.7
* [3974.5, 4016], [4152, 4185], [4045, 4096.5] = -1.9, 34.6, 36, 35.2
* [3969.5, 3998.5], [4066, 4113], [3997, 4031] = -4.2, 32.1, 34.8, 32.8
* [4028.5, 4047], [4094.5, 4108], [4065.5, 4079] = -0.5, 37.4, 32.4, 34.7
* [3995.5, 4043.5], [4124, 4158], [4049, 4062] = -0.4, 37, 35.6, 36.6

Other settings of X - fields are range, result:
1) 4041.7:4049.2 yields 36.3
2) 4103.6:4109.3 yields 30.8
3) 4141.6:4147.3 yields 37.6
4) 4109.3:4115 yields 35.5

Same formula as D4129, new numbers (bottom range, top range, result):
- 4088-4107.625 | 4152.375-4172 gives 1.09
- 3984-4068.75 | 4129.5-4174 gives 1.04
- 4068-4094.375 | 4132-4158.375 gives 1.04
